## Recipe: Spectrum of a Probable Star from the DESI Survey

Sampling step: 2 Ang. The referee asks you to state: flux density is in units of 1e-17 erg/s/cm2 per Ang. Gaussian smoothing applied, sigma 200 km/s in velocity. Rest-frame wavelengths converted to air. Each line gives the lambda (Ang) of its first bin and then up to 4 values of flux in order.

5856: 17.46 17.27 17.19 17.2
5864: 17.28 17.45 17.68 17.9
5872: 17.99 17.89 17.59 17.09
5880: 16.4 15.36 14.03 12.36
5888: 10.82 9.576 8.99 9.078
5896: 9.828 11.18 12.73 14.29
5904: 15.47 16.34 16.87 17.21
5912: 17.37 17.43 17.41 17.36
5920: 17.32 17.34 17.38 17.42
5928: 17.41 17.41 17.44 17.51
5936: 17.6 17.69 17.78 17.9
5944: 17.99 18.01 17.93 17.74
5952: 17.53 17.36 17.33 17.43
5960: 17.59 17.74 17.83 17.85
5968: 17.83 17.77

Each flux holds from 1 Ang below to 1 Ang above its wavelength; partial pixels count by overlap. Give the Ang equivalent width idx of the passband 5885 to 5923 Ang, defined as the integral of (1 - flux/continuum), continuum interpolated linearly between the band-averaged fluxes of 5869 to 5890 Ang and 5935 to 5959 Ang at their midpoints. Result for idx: 5.1 Ang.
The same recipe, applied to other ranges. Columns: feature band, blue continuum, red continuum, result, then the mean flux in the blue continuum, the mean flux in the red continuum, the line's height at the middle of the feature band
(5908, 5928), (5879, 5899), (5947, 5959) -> -4.1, 11.8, 17.6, 14.4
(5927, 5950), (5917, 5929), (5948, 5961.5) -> -0.3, 17.4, 17.5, 17.5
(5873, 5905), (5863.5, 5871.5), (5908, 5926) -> 7.7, 17.6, 17.3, 17.5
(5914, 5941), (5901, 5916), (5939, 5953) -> -0.5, 16.5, 17.8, 17.2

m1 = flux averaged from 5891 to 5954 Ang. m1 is 16.2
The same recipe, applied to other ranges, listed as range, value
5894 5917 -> 14.8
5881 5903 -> 11.7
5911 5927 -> 17.4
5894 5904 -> 12.1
